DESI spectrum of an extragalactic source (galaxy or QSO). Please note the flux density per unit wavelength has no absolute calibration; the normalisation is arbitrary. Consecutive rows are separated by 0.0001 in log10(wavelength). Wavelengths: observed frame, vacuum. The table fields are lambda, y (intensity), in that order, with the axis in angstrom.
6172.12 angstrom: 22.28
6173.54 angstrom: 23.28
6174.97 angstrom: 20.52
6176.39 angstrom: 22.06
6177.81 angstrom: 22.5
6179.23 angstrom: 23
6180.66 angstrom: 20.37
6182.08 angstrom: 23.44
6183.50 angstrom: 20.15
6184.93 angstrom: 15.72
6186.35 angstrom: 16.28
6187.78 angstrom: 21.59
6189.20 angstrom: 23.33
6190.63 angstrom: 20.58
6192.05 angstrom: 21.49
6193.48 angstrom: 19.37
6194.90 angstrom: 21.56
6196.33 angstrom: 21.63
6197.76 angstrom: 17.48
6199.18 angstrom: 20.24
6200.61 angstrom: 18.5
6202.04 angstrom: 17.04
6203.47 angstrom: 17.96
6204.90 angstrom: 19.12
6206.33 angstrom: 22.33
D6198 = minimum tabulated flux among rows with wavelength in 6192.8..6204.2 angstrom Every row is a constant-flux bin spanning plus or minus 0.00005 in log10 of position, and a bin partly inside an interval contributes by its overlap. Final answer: 17.04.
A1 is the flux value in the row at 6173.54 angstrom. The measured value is 23.28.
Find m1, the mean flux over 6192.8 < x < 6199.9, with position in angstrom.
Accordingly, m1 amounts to 20.1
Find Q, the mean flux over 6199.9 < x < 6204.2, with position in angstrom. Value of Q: 17.8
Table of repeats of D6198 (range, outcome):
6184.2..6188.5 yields 15.72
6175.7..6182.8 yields 20.37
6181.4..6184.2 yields 20.15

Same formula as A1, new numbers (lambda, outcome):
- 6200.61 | 18.5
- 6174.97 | 20.52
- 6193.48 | 19.37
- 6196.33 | 21.63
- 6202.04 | 17.04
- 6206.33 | 22.33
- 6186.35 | 16.28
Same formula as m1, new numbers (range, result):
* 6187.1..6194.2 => 21.3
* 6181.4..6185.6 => 19.8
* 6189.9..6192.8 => 21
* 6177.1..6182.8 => 22.3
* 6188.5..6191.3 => 21.9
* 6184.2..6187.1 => 16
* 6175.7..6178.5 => 22.3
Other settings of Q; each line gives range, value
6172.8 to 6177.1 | 21.9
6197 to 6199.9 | 18.9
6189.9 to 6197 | 20.9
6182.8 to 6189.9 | 19.4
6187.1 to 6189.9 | 22.5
